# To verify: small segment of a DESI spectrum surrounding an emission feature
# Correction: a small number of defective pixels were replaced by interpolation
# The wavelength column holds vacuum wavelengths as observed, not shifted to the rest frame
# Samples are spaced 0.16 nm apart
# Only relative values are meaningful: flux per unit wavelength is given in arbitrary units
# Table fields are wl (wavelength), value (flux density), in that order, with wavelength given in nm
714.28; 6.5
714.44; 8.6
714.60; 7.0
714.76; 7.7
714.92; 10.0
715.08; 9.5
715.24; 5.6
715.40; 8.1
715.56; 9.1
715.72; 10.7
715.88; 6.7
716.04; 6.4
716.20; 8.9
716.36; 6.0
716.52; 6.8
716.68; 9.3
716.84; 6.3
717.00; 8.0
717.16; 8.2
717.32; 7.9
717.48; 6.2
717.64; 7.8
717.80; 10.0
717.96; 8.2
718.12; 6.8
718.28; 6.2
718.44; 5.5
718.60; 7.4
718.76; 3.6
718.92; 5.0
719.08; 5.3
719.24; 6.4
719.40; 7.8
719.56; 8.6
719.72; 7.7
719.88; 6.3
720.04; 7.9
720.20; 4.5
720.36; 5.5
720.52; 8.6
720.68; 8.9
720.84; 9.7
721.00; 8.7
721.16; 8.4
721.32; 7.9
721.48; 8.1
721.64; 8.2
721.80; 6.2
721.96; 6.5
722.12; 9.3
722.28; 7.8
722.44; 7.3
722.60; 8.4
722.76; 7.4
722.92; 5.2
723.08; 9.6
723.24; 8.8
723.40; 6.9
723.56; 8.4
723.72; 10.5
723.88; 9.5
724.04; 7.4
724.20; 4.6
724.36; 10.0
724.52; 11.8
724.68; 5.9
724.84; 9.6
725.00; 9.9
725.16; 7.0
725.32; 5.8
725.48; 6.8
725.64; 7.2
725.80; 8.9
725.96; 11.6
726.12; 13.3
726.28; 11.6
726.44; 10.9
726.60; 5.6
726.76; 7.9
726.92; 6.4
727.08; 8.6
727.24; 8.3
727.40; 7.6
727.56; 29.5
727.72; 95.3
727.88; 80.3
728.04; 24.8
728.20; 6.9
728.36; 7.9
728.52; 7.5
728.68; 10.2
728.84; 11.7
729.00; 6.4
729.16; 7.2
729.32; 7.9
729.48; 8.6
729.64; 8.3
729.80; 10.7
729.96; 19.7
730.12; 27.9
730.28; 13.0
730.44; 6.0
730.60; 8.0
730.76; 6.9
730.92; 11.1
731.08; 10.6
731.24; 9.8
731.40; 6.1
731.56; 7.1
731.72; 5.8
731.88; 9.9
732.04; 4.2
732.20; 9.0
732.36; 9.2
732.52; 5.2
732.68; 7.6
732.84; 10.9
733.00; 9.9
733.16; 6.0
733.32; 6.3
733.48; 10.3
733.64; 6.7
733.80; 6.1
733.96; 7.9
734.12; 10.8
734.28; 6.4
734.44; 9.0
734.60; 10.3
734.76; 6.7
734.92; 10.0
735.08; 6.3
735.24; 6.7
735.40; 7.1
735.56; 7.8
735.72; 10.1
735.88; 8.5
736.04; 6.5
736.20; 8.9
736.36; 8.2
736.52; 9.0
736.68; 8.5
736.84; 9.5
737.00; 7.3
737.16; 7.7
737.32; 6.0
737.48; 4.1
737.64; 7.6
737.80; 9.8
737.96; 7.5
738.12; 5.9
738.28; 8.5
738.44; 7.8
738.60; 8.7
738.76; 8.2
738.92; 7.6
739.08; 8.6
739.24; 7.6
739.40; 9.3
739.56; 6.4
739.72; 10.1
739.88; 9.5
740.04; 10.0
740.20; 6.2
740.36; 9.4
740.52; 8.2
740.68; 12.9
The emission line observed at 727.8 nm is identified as Halpha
